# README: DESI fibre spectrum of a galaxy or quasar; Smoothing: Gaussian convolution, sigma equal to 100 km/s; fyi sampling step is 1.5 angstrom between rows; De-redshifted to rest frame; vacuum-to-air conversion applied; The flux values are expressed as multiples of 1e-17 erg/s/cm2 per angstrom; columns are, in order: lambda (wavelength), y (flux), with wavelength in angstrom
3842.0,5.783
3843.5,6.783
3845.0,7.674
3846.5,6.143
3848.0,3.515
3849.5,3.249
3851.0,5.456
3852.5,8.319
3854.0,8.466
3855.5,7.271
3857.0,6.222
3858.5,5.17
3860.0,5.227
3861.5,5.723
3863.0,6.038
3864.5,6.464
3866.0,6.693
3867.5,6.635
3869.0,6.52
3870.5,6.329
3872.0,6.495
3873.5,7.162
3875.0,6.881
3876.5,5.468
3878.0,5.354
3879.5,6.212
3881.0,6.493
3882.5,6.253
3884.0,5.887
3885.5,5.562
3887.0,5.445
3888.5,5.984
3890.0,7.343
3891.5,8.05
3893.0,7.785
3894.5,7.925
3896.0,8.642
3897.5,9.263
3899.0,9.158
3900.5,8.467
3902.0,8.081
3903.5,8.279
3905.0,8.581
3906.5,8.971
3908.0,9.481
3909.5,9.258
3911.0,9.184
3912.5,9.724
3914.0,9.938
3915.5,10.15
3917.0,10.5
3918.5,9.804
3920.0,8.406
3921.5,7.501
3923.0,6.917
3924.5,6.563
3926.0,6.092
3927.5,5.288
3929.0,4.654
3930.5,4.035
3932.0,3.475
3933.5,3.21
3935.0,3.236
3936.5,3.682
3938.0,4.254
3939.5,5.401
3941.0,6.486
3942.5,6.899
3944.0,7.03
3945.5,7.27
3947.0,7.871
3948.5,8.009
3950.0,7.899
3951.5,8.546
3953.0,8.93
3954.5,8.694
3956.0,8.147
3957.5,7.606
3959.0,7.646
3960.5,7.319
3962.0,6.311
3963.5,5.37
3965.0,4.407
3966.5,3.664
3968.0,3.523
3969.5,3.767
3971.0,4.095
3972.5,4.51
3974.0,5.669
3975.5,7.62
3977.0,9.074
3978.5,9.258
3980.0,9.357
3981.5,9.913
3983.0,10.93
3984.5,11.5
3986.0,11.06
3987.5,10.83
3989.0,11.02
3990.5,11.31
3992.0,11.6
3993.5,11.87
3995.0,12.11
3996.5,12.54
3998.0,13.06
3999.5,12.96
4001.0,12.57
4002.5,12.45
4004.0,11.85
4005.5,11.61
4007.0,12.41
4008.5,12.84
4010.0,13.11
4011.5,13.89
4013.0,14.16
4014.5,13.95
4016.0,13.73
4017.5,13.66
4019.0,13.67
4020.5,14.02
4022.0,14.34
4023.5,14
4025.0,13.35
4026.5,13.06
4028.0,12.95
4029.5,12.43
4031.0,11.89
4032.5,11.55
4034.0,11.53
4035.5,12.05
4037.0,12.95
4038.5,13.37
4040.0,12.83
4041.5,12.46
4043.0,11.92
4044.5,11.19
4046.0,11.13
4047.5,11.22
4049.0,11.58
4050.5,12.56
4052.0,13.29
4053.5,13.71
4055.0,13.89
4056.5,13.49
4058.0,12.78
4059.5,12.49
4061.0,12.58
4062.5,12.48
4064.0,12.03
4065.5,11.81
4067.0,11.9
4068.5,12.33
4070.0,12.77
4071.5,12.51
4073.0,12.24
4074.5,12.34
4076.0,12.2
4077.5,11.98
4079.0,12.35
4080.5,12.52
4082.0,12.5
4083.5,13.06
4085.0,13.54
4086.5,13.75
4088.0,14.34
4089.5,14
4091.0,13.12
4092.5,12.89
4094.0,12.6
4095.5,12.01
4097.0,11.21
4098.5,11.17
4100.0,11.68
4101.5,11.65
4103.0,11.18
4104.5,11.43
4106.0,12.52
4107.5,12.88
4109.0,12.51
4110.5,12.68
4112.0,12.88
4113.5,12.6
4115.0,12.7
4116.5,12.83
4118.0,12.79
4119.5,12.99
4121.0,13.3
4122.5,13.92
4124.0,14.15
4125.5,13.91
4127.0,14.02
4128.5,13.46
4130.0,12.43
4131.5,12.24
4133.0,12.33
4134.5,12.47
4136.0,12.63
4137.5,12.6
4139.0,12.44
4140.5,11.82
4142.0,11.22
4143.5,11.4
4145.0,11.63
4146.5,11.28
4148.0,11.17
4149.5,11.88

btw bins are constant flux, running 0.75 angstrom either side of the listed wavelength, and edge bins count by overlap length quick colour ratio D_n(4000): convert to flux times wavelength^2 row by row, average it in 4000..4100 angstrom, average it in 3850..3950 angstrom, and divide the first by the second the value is 1.97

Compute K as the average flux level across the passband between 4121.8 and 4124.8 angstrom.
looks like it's 14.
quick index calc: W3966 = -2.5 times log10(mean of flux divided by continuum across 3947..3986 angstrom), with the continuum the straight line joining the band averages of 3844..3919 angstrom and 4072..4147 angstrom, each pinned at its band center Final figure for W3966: 0.248 mag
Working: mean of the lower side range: 7.25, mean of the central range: 7.35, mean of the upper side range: 12.6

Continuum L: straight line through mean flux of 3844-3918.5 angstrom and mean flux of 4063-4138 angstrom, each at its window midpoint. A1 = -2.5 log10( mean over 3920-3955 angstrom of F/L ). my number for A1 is 0.36 mag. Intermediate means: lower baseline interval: 7.23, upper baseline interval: 12.6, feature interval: 6.2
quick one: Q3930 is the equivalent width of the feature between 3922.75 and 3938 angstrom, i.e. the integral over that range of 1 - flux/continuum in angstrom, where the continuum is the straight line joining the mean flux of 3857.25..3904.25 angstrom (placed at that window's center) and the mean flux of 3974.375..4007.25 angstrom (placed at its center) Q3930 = 7.2 angstrom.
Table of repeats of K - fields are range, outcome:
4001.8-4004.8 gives 12.1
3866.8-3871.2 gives 6.49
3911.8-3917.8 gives 10.1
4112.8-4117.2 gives 12.7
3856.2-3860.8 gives 5.56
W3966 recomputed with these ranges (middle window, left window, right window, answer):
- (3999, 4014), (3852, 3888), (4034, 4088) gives -0.19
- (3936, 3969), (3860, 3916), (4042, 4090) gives 0.37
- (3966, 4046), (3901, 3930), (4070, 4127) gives -0.08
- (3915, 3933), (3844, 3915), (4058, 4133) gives 0.19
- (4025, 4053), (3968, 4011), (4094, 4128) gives -0.10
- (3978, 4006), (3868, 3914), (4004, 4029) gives 0.07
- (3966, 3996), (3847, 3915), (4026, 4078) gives 0.18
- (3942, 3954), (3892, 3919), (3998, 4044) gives 0.31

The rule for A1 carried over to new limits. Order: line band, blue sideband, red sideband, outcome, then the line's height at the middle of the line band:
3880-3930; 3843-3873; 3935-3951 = -0.24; 6.3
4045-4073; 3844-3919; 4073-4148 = -0.10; 11.4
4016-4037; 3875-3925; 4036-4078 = -0.13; 11.5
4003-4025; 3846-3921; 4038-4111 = -0.23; 10.8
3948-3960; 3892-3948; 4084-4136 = 0.02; 8.31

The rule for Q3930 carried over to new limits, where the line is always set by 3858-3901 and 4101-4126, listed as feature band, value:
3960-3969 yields 3.9 angstrom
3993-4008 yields -3.8 angstrom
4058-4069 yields -0.8 angstrom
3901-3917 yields -3.7 angstrom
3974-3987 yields -0.4 angstrom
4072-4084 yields -0.6 angstrom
